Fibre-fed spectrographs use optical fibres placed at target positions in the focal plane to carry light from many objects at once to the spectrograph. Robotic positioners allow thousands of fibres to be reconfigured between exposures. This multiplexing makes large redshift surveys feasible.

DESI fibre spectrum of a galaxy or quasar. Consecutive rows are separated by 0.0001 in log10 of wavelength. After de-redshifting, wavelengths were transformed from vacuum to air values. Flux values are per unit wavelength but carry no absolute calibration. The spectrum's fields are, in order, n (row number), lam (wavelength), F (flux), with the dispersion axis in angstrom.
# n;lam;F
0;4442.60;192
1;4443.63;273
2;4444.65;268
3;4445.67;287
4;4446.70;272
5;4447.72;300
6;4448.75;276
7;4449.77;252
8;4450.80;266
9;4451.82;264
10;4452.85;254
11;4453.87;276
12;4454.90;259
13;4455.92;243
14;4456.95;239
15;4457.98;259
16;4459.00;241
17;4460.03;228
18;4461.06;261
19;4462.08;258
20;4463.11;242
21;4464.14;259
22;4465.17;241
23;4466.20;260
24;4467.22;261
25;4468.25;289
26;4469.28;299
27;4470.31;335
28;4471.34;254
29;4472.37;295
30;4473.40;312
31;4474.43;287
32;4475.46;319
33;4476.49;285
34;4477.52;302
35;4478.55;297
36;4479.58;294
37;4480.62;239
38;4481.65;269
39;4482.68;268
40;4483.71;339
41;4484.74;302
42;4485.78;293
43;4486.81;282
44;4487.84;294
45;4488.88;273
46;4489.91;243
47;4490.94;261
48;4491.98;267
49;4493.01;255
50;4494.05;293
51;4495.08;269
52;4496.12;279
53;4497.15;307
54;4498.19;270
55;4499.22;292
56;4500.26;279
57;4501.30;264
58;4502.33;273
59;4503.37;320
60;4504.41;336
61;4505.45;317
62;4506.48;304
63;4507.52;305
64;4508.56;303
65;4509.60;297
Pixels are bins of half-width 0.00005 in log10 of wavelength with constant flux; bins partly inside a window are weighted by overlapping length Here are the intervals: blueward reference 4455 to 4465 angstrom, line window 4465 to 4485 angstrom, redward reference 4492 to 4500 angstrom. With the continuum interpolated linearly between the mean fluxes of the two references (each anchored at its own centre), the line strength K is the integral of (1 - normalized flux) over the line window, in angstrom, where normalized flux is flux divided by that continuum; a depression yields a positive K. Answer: -2.0 angstrom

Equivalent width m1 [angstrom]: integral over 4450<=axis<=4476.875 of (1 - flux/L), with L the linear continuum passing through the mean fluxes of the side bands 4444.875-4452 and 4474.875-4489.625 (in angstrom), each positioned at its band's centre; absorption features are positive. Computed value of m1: 1.2 angstrom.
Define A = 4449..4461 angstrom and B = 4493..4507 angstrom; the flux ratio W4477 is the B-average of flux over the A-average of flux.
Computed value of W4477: 1.1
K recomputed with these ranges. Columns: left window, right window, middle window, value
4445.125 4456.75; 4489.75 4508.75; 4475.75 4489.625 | -0.4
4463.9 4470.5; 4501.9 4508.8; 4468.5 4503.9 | 0.7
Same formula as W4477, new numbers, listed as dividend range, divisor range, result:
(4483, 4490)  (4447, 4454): 1.08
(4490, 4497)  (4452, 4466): 1.08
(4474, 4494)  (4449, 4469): 1.10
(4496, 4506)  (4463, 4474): 1.06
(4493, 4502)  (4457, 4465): 1.13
